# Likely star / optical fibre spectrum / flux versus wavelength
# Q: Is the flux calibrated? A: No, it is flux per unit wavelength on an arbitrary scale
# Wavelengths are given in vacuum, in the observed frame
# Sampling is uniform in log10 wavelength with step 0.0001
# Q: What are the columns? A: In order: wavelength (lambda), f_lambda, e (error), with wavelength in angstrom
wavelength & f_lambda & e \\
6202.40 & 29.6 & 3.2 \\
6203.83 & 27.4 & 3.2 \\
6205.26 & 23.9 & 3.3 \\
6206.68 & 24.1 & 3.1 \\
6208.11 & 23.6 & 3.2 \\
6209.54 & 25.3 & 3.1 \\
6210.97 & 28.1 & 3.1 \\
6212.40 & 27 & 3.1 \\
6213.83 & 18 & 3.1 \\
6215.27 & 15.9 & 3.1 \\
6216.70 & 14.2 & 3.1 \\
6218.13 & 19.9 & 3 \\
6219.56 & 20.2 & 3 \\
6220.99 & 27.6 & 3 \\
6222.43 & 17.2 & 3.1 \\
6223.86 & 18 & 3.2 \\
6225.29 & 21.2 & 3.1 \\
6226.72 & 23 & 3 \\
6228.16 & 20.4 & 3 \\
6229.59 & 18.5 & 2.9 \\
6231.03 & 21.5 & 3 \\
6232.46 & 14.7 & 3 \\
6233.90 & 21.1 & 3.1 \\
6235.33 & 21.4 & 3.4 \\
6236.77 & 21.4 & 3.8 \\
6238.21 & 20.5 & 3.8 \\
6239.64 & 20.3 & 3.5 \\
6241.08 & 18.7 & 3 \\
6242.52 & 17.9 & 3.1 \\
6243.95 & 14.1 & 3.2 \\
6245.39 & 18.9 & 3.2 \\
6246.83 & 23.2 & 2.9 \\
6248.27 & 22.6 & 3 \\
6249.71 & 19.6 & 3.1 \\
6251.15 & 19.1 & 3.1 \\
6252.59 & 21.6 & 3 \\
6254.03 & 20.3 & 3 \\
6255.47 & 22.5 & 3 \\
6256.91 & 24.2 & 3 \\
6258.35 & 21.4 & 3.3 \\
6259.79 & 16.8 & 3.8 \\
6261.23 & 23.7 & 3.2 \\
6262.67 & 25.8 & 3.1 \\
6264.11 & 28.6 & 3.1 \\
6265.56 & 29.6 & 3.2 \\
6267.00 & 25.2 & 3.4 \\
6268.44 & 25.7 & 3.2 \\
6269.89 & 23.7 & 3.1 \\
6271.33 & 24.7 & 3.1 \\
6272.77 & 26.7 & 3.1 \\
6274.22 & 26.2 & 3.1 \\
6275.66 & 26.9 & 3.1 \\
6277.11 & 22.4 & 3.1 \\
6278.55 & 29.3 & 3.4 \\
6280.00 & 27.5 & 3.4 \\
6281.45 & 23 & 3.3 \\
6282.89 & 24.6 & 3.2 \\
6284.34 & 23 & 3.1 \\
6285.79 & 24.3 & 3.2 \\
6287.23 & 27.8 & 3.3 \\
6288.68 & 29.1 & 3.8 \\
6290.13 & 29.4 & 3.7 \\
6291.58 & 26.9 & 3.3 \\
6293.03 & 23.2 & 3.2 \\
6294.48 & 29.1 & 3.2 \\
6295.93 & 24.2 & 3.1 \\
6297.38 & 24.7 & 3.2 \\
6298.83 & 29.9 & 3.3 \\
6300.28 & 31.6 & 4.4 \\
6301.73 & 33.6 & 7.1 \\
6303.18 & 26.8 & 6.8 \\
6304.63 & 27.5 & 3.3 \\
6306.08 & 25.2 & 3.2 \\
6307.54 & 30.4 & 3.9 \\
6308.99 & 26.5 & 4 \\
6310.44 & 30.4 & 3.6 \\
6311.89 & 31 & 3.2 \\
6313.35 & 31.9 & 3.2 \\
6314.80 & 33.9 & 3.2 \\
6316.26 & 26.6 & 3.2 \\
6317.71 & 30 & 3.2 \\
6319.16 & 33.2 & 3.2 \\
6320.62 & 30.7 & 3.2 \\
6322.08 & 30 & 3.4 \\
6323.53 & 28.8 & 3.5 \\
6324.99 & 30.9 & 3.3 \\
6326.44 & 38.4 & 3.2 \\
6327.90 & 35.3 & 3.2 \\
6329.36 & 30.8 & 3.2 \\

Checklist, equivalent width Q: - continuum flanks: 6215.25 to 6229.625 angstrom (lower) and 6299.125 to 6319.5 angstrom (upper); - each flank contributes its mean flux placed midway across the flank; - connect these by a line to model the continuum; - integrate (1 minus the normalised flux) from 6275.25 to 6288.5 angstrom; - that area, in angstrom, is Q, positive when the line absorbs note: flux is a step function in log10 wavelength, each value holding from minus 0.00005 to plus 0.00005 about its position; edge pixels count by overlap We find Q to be 0.6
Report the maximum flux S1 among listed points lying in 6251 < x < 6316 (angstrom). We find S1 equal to 33.9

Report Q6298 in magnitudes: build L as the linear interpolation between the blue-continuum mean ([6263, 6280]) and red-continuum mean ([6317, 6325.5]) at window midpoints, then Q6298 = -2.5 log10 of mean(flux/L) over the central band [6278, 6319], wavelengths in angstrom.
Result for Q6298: 0.026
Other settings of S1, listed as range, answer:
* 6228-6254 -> 23.2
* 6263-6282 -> 29.6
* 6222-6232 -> 23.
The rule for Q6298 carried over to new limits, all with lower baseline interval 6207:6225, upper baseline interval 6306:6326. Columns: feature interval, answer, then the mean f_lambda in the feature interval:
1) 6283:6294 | 0.06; 26.2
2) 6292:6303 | 0.03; 28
